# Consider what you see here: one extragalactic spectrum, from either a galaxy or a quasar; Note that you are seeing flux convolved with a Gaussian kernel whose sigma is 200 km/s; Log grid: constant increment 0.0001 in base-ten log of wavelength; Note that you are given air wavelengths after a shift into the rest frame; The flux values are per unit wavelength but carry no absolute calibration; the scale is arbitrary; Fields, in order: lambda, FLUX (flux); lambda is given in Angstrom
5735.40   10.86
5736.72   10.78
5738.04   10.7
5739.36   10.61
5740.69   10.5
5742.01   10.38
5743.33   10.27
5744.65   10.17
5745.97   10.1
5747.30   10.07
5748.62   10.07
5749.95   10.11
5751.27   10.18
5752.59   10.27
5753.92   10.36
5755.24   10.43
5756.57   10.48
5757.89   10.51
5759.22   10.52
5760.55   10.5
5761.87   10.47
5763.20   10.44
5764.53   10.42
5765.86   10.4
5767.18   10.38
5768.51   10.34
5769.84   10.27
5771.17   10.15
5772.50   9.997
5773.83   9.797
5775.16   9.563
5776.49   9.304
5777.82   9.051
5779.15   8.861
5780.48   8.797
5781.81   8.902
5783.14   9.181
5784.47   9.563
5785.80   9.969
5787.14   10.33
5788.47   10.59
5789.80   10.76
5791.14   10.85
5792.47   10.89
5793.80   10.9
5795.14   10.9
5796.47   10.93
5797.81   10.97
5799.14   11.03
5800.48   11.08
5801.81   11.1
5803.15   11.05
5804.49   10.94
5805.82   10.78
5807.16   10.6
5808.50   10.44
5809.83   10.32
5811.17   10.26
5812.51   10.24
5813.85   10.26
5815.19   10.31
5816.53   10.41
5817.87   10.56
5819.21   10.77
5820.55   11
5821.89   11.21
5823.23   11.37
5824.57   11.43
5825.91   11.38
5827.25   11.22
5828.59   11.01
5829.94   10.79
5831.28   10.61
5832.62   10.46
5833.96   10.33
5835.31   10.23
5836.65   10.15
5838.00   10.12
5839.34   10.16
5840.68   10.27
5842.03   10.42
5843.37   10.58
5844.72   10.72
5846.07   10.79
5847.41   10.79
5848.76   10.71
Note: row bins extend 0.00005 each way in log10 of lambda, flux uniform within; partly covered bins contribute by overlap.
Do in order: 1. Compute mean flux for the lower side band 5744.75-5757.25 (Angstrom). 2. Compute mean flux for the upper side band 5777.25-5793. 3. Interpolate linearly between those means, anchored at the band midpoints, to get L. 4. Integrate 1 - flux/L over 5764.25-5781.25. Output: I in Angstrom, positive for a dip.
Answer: 0.3 Angstrom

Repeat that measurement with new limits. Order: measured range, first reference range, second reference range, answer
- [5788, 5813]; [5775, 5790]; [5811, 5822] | -1.78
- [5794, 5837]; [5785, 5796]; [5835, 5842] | -1.43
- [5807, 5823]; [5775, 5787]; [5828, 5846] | -0.89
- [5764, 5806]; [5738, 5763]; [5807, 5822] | 0.75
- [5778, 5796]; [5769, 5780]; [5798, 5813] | 0.10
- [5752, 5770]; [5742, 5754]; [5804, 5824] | -0.26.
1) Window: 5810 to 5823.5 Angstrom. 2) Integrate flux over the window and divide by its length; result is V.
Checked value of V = 10.6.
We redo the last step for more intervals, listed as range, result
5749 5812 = 10.3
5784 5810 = 10.7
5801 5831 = 10.8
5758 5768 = 10.4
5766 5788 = 9.68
